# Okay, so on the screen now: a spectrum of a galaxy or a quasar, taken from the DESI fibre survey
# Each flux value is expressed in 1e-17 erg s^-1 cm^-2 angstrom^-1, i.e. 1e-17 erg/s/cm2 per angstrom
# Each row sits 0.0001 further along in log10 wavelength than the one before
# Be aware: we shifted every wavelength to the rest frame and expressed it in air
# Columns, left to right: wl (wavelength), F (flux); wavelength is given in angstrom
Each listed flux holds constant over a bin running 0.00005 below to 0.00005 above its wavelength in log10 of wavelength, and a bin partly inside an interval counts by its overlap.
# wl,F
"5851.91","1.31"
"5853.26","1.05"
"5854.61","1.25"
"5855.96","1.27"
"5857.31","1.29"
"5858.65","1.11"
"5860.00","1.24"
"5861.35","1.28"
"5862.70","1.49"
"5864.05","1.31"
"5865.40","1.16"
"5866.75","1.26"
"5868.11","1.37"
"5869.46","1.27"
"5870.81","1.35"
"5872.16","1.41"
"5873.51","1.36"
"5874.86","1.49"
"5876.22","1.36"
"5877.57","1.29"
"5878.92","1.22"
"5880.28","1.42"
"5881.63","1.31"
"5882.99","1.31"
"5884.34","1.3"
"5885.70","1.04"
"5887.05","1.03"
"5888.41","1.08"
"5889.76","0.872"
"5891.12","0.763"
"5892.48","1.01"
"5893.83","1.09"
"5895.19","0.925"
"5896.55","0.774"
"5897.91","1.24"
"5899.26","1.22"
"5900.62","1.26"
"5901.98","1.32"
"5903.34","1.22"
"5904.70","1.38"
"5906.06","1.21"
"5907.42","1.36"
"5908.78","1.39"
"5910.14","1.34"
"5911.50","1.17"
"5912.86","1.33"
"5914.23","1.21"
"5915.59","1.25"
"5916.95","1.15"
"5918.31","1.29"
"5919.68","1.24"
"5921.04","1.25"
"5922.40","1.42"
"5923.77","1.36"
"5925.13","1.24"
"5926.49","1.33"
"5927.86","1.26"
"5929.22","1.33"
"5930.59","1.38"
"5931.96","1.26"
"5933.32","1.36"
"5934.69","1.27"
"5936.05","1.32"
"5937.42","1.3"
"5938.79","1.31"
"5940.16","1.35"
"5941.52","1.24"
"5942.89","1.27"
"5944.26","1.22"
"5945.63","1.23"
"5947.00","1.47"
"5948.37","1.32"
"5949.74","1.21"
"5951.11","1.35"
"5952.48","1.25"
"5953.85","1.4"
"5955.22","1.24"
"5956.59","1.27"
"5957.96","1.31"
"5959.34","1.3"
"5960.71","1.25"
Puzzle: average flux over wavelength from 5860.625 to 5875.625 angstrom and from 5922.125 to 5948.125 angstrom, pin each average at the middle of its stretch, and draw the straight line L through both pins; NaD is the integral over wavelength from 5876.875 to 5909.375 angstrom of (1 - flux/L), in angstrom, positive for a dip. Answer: 3.9 angstrom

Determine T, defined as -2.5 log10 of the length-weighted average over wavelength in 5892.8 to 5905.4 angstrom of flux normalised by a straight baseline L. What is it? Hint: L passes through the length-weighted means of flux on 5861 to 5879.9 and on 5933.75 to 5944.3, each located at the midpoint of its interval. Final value 0.14 mag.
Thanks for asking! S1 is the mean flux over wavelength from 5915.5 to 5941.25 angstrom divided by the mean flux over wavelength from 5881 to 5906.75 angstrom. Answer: 1.2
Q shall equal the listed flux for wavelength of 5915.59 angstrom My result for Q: 1.25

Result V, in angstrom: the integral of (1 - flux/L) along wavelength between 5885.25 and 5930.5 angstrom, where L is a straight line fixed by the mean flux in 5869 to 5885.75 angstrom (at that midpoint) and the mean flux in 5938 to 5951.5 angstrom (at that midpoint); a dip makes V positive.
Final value 4.03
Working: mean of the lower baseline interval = 1.33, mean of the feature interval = 1.2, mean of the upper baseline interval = 1.3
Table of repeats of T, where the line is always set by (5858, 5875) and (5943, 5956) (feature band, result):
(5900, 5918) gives 0.02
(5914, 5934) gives 0.01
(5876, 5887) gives 0.04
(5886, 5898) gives 0.33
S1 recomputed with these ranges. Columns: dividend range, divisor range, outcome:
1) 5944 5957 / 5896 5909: 1.05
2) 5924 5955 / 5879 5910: 1.12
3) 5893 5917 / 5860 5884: 0.91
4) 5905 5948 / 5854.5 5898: 1.07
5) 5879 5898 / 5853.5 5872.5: 0.84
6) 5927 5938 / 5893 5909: 1.10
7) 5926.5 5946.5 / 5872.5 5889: 1.02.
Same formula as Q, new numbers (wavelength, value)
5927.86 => 1.26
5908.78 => 1.39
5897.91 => 1.24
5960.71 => 1.25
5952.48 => 1.25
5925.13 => 1.24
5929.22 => 1.33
